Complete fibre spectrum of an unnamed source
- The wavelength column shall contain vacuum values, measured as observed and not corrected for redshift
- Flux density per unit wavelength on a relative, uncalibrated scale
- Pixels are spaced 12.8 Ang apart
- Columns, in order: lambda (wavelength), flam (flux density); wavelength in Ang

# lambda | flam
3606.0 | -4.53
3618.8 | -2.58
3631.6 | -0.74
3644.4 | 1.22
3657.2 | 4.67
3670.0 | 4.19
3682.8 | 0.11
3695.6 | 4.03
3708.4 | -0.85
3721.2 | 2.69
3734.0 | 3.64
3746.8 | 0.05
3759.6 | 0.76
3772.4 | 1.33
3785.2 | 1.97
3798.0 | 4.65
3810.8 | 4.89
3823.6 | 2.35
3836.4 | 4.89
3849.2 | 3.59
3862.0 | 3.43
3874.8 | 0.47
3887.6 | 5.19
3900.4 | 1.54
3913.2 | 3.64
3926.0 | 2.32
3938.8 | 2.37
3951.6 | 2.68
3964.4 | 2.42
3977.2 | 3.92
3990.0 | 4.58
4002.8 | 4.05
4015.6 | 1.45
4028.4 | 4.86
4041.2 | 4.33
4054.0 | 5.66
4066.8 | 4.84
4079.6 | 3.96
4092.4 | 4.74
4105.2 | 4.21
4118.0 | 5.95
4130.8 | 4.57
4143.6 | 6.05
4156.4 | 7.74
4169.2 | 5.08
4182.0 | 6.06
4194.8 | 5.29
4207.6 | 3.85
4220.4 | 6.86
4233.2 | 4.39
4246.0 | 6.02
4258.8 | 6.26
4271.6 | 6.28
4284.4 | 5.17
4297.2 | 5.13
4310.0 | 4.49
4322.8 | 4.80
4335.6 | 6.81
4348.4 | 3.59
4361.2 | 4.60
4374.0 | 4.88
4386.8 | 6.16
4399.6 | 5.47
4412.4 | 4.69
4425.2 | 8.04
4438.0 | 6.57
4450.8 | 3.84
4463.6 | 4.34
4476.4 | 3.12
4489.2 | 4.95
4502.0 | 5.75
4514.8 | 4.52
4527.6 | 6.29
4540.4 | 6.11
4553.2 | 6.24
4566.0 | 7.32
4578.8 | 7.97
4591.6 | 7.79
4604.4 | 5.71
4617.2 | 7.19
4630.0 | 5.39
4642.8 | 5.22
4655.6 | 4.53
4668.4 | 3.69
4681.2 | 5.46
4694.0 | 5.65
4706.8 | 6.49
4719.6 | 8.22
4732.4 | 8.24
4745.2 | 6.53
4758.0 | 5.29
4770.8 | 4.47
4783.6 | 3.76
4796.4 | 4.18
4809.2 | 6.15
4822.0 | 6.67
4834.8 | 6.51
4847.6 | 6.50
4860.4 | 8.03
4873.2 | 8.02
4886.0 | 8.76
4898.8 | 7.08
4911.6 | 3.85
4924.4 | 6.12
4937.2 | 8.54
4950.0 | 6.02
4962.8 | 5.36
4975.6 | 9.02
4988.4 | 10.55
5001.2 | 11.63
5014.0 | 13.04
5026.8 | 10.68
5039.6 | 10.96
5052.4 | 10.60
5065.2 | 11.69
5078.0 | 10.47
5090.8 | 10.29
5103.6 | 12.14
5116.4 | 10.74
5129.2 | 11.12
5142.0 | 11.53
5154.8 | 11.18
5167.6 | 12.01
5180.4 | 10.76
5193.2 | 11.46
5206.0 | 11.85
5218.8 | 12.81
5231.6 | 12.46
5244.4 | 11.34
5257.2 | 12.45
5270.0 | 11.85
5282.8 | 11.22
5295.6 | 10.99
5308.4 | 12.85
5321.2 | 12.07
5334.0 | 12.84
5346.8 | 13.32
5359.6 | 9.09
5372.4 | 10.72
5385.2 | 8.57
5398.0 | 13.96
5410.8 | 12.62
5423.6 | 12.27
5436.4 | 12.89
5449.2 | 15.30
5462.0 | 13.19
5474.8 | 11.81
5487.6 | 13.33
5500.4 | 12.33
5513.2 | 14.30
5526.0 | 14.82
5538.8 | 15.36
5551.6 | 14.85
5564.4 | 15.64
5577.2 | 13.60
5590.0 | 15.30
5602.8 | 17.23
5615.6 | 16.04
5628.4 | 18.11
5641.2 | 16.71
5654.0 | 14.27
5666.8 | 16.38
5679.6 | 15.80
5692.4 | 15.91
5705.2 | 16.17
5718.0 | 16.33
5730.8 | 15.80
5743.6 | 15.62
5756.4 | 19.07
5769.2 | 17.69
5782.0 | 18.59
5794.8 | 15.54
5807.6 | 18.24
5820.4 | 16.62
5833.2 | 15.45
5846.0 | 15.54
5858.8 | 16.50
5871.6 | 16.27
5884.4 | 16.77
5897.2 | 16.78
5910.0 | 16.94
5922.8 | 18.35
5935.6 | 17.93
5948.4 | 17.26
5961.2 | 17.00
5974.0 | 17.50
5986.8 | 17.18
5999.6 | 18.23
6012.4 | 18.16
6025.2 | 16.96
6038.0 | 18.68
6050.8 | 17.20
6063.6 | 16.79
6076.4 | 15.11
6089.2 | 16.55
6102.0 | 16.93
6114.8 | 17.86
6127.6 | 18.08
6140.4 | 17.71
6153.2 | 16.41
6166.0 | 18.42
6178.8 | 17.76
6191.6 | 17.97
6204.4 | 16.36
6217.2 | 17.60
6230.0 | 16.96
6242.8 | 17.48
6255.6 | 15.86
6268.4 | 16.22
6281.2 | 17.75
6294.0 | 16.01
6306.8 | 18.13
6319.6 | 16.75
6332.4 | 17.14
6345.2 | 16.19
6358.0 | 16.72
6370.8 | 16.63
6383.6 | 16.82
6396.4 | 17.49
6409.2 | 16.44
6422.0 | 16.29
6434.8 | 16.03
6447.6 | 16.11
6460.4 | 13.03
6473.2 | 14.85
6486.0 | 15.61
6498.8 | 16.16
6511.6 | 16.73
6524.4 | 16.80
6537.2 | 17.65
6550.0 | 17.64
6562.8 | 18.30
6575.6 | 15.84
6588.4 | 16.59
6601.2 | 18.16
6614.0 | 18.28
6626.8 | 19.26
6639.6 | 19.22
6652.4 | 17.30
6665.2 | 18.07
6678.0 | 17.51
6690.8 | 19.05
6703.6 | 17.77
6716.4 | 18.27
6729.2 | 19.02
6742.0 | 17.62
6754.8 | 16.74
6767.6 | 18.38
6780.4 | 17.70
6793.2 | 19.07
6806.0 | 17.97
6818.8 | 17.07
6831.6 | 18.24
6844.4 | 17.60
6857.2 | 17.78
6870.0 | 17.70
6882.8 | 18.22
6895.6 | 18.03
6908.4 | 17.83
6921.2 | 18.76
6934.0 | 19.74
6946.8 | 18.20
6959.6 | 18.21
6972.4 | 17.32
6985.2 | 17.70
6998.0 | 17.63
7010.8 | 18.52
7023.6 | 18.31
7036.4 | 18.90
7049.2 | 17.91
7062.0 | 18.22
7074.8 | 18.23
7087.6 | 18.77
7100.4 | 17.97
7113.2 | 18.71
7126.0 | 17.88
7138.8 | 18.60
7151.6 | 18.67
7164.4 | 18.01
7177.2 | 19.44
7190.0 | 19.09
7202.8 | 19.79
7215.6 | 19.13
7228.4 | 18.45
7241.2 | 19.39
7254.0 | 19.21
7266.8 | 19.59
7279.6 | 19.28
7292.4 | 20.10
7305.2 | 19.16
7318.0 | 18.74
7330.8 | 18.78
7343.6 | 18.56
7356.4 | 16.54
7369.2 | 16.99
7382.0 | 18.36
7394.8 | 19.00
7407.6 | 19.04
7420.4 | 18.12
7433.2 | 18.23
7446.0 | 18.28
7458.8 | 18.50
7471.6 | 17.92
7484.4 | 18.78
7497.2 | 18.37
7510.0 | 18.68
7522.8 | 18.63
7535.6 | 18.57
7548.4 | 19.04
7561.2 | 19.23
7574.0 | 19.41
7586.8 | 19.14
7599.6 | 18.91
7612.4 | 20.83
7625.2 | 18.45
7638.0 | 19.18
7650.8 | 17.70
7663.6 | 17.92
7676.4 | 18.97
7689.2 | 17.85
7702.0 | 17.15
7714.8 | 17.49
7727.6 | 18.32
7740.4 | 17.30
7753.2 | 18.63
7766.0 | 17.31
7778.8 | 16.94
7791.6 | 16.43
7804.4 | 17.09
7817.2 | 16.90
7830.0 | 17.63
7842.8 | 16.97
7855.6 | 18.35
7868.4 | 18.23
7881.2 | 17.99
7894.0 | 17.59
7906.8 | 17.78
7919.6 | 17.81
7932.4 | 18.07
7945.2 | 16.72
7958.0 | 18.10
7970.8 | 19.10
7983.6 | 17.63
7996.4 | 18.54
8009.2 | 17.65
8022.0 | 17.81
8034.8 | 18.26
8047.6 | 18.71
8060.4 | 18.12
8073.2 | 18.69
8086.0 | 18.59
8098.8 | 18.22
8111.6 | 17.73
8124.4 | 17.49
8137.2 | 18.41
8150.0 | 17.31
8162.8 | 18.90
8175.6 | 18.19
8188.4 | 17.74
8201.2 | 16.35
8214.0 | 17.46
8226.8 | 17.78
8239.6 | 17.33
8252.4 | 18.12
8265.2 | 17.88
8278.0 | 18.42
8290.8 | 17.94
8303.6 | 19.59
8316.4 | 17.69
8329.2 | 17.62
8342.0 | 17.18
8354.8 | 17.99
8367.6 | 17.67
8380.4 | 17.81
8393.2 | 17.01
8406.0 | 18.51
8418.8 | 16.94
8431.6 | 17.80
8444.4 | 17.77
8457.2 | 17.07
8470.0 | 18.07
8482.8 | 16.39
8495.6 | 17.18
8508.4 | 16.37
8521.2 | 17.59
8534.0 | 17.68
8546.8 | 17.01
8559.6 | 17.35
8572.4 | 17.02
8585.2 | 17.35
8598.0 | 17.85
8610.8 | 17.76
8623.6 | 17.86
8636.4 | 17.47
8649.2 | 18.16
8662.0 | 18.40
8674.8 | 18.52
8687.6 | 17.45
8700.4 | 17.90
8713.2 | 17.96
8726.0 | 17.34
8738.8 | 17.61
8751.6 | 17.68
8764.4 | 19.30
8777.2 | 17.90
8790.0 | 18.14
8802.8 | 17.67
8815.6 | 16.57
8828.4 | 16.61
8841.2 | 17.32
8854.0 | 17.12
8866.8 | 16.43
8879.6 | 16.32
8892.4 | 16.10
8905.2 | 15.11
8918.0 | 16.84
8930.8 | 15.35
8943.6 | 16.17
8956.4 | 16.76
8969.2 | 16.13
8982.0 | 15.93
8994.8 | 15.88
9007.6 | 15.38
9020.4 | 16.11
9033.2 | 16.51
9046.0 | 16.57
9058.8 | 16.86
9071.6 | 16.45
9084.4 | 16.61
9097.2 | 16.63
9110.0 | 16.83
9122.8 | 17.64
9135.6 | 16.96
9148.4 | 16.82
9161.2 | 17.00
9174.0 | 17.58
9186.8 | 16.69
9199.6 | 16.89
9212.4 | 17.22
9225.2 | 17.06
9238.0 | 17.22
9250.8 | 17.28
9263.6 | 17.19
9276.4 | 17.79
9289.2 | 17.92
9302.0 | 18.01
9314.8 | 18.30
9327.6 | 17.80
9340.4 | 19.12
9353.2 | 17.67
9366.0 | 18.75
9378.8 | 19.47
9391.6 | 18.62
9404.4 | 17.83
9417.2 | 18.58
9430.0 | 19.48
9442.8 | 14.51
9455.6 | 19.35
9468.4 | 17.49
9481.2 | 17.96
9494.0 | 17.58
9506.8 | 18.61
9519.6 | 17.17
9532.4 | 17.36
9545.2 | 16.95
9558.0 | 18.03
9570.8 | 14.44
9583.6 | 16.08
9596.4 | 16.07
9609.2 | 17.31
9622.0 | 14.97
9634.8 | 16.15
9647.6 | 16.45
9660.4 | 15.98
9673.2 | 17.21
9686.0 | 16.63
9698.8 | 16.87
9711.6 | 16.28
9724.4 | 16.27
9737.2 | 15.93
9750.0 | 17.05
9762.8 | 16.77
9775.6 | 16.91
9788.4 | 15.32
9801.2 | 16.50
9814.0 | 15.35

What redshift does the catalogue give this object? 0.25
